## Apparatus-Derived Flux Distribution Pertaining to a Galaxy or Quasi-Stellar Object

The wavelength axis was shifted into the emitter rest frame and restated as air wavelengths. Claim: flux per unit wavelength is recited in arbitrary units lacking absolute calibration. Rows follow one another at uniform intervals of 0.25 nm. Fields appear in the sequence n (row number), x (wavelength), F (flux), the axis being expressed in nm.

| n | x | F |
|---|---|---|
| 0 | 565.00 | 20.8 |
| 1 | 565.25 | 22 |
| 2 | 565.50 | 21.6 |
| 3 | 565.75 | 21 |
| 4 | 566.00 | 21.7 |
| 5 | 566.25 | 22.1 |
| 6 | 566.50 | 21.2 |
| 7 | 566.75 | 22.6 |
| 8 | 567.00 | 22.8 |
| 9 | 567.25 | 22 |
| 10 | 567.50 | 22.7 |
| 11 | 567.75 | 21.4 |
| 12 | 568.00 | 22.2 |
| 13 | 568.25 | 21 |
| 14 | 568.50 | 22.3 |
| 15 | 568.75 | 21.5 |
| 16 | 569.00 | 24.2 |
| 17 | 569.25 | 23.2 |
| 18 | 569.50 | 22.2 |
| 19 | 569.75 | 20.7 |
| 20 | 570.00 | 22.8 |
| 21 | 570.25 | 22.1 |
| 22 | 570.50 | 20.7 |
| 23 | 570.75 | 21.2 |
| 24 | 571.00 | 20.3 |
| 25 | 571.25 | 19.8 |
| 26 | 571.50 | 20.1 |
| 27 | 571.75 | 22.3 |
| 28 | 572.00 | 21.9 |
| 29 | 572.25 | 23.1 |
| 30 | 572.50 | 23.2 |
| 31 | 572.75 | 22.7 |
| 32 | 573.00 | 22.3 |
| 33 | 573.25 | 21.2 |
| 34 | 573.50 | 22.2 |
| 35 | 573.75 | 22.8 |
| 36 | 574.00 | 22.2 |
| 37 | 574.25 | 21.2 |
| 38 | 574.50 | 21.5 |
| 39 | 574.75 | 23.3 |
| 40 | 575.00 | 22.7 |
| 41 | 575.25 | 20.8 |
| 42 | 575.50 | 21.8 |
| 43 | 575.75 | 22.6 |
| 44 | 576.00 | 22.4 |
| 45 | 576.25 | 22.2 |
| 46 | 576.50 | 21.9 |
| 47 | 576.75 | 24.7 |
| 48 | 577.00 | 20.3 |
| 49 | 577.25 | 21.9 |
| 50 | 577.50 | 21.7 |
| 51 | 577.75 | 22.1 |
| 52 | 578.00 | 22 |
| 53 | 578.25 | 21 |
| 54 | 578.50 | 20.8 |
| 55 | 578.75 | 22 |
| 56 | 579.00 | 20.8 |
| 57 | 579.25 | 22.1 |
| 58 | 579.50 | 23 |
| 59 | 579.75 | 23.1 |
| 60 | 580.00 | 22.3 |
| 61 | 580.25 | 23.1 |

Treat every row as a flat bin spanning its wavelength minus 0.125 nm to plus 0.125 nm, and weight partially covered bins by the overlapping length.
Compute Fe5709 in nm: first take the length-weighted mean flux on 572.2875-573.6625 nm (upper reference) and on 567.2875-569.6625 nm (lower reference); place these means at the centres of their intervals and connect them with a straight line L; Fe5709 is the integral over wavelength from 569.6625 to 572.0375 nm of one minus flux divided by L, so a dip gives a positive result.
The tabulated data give 0.123 nm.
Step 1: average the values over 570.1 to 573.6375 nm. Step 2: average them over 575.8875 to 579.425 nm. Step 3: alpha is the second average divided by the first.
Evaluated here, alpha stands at 1.0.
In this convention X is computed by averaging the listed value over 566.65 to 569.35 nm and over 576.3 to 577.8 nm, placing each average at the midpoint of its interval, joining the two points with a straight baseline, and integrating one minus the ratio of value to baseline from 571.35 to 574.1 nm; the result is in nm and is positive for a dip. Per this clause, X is 0.01 nm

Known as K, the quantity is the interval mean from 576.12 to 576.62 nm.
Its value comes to 22.1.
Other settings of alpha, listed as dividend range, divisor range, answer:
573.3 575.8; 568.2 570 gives 0.99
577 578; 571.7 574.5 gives 0.98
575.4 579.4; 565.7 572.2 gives 1.00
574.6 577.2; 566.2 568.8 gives 1.01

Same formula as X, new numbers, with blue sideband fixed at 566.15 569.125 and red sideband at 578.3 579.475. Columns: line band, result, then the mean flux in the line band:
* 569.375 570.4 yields 0.01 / 21.9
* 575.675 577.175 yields -0.05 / 22.3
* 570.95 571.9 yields 0.05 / 20.7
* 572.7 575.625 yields -0.03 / 22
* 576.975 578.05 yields 0.00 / 21.7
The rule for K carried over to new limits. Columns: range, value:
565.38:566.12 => 21.4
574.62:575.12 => 23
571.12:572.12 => 21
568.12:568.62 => 21.6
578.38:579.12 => 21.2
